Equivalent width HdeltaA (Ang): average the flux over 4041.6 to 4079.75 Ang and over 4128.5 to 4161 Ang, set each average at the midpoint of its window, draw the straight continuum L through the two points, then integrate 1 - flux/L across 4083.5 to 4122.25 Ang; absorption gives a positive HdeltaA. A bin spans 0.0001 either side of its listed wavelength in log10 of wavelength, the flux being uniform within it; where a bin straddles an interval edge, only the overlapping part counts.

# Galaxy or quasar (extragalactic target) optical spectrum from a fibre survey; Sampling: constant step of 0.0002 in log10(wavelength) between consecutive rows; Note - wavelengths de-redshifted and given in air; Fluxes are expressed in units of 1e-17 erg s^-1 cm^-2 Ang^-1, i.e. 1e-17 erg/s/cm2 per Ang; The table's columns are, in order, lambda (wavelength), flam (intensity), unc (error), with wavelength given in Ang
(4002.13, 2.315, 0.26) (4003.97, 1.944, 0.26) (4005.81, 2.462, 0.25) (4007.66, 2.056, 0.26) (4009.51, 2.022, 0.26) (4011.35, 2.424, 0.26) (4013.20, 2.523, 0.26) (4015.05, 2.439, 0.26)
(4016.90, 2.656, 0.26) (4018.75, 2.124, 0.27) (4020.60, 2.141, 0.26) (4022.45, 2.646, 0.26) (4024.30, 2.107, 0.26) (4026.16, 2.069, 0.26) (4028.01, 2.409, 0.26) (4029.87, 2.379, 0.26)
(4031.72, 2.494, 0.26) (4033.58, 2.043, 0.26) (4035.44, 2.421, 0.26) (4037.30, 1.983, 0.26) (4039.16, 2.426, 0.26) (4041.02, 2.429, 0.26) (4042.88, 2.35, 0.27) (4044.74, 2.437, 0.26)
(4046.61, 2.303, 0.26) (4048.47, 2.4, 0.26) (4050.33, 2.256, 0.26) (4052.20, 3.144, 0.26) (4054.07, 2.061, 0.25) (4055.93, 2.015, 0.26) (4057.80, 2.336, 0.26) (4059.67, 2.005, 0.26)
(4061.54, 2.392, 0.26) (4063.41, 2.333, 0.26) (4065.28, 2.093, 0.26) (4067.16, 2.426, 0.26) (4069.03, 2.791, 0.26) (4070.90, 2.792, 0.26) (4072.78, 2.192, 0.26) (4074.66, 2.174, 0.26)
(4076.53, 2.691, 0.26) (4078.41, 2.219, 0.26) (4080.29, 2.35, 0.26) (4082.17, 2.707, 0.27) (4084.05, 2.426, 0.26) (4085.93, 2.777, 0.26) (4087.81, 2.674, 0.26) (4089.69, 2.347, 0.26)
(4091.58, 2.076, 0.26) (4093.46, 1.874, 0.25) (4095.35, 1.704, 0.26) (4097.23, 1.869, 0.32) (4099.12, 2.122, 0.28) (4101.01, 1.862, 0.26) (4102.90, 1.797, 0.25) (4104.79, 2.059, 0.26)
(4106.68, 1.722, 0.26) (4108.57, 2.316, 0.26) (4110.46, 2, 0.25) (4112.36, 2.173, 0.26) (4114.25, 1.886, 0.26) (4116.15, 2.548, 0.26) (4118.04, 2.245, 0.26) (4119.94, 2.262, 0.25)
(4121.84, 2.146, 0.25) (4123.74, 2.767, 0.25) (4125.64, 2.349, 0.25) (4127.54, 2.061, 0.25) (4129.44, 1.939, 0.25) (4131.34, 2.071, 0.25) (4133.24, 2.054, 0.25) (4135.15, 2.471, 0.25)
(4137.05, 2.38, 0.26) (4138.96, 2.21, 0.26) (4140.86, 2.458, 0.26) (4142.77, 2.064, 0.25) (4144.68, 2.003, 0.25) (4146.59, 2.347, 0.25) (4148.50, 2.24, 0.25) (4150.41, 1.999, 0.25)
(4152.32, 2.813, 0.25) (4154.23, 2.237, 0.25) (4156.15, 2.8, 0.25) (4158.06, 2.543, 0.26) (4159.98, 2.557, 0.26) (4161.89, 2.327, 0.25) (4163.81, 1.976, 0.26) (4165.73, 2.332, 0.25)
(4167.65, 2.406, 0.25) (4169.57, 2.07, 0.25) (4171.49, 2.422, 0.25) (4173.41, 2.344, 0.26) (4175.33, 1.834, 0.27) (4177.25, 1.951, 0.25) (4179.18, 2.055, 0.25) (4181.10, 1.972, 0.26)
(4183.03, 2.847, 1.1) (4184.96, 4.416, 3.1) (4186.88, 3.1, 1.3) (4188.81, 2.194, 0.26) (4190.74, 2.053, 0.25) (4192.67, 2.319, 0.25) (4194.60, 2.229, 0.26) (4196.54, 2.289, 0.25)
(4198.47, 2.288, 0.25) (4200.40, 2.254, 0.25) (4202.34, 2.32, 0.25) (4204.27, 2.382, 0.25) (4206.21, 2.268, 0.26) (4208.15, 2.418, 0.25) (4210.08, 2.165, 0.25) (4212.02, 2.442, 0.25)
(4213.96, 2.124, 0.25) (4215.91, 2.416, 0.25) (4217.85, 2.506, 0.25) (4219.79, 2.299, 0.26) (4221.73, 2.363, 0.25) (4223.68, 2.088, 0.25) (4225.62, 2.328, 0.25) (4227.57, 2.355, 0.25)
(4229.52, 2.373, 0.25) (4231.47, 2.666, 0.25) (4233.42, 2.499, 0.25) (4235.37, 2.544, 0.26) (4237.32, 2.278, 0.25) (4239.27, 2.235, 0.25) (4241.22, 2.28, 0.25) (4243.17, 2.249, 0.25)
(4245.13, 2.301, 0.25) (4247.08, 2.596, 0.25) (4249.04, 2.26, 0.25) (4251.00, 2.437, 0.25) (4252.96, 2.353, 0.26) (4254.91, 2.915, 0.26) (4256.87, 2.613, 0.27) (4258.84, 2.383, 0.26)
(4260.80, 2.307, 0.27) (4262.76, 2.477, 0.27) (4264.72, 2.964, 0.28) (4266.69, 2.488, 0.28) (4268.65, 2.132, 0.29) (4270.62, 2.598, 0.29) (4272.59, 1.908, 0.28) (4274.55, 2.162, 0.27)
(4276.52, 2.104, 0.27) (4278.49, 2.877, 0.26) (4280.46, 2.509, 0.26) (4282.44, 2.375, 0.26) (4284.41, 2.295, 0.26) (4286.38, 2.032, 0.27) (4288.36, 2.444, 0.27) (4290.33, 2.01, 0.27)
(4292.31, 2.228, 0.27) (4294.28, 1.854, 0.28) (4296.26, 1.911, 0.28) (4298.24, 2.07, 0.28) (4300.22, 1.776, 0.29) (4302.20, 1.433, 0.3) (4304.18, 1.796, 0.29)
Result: 3.4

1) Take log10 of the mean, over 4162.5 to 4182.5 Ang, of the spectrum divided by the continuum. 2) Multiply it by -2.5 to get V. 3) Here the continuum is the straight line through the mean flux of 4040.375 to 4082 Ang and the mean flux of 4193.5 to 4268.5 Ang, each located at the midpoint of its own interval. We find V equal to 0.11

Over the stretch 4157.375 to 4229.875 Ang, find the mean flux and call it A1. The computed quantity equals 2.36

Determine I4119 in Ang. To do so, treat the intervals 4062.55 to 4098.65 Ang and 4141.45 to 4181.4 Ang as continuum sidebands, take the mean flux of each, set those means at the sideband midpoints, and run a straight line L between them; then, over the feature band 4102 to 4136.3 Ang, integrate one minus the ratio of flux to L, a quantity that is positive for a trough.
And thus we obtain 2.1 Ang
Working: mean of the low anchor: 2.34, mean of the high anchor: 2.26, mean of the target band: 2.16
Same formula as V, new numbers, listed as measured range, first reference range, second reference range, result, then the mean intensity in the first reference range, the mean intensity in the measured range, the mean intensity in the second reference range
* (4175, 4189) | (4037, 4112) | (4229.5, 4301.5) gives -0.13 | 2.27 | 2.6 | 2.33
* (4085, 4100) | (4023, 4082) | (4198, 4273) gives 0.08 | 2.35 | 2.18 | 2.39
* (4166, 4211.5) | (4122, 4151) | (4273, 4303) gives -0.08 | 2.23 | 2.37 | 2.14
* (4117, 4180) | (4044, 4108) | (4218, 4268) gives 0.04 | 2.28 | 2.27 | 2.43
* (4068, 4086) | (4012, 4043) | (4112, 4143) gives -0.10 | 2.33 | 2.5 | 2.25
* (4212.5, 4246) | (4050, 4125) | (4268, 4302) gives -0.07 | 2.27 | 2.35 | 2.18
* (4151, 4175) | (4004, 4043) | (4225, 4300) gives -0.02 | 2.31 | 2.38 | 2.35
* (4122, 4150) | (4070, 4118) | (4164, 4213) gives 0.02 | 2.21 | 2.24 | 2.37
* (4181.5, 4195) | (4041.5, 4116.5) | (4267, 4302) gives -0.22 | 2.27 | 2.73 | 2.18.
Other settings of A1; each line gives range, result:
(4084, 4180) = 2.21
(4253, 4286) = 2.43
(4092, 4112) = 1.94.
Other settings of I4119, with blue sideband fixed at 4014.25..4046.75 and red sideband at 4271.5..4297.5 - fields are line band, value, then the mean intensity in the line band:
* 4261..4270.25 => -1.19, 2.5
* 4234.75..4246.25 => -0.42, 2.31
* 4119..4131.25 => 0.22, 2.24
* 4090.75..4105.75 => 2.45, 1.92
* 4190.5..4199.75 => 0.00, 2.25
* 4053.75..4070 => 0.20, 2.28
